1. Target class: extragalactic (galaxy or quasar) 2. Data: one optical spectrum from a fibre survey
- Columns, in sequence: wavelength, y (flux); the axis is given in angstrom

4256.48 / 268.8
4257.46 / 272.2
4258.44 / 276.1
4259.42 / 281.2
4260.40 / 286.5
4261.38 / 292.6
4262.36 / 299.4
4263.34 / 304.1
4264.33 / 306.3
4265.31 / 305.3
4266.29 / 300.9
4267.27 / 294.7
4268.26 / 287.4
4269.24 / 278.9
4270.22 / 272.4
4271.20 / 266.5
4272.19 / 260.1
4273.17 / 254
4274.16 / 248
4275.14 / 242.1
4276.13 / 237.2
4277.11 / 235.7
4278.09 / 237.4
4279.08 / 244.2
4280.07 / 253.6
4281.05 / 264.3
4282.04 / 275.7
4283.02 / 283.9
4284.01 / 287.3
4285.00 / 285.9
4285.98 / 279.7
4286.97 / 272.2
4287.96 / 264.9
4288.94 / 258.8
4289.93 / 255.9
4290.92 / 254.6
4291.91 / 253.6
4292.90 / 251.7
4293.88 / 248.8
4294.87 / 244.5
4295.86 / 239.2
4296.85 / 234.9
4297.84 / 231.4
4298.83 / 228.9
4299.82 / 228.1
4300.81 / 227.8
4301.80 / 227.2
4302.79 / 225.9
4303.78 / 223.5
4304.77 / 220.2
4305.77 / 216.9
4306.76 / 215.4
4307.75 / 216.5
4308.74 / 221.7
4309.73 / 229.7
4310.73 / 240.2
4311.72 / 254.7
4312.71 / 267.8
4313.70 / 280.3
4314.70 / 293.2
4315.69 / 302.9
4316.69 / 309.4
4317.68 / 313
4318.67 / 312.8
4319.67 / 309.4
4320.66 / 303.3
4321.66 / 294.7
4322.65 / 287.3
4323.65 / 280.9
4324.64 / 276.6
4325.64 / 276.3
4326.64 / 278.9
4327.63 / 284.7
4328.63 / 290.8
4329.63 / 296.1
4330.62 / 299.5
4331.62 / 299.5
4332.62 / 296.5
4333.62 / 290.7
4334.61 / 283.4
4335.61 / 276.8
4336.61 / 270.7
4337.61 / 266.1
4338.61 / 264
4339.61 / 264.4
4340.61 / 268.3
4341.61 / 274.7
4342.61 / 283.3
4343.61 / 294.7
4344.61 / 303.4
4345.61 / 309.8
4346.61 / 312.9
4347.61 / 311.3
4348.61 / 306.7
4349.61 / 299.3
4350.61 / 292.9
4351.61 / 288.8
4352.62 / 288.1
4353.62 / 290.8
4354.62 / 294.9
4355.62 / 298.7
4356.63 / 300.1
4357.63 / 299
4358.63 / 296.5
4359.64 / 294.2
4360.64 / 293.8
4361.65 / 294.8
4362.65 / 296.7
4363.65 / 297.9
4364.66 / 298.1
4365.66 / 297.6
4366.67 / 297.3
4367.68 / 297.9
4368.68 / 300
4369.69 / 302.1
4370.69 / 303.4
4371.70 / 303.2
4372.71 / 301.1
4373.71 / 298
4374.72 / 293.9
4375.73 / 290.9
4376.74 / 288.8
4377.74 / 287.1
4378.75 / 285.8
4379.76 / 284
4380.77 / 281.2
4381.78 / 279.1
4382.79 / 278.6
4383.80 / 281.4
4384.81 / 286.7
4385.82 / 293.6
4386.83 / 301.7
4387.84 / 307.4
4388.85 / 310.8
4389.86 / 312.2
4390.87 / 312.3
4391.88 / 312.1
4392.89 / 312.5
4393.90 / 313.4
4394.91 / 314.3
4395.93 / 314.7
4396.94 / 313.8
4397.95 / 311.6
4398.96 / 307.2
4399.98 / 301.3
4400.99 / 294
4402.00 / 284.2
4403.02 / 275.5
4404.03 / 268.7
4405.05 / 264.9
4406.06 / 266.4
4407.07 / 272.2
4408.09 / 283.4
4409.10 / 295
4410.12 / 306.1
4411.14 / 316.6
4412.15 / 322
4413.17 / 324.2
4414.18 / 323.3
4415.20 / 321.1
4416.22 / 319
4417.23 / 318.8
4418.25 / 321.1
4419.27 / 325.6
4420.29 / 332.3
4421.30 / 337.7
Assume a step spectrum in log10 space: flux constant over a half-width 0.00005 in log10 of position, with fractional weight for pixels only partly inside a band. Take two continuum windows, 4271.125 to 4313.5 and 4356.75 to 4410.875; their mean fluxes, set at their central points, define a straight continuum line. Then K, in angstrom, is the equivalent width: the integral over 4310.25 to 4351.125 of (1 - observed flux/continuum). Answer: -3.2 angstrom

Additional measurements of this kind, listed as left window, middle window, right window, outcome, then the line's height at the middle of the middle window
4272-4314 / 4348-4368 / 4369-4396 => -0.9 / 284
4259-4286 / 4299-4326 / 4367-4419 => 2.0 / 282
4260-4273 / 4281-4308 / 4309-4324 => 3.7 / 286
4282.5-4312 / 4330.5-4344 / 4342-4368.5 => 0.0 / 281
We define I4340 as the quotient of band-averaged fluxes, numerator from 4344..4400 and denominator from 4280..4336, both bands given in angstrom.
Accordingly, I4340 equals 1.1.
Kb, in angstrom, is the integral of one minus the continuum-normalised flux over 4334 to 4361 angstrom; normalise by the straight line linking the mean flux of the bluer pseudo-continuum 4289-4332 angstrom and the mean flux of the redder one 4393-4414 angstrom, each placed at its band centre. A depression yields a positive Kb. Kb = -1.3 angstrom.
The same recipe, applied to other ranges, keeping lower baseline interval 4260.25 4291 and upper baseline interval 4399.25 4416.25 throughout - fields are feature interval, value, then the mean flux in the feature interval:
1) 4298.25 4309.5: 2.18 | 223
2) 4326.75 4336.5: -0.27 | 290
